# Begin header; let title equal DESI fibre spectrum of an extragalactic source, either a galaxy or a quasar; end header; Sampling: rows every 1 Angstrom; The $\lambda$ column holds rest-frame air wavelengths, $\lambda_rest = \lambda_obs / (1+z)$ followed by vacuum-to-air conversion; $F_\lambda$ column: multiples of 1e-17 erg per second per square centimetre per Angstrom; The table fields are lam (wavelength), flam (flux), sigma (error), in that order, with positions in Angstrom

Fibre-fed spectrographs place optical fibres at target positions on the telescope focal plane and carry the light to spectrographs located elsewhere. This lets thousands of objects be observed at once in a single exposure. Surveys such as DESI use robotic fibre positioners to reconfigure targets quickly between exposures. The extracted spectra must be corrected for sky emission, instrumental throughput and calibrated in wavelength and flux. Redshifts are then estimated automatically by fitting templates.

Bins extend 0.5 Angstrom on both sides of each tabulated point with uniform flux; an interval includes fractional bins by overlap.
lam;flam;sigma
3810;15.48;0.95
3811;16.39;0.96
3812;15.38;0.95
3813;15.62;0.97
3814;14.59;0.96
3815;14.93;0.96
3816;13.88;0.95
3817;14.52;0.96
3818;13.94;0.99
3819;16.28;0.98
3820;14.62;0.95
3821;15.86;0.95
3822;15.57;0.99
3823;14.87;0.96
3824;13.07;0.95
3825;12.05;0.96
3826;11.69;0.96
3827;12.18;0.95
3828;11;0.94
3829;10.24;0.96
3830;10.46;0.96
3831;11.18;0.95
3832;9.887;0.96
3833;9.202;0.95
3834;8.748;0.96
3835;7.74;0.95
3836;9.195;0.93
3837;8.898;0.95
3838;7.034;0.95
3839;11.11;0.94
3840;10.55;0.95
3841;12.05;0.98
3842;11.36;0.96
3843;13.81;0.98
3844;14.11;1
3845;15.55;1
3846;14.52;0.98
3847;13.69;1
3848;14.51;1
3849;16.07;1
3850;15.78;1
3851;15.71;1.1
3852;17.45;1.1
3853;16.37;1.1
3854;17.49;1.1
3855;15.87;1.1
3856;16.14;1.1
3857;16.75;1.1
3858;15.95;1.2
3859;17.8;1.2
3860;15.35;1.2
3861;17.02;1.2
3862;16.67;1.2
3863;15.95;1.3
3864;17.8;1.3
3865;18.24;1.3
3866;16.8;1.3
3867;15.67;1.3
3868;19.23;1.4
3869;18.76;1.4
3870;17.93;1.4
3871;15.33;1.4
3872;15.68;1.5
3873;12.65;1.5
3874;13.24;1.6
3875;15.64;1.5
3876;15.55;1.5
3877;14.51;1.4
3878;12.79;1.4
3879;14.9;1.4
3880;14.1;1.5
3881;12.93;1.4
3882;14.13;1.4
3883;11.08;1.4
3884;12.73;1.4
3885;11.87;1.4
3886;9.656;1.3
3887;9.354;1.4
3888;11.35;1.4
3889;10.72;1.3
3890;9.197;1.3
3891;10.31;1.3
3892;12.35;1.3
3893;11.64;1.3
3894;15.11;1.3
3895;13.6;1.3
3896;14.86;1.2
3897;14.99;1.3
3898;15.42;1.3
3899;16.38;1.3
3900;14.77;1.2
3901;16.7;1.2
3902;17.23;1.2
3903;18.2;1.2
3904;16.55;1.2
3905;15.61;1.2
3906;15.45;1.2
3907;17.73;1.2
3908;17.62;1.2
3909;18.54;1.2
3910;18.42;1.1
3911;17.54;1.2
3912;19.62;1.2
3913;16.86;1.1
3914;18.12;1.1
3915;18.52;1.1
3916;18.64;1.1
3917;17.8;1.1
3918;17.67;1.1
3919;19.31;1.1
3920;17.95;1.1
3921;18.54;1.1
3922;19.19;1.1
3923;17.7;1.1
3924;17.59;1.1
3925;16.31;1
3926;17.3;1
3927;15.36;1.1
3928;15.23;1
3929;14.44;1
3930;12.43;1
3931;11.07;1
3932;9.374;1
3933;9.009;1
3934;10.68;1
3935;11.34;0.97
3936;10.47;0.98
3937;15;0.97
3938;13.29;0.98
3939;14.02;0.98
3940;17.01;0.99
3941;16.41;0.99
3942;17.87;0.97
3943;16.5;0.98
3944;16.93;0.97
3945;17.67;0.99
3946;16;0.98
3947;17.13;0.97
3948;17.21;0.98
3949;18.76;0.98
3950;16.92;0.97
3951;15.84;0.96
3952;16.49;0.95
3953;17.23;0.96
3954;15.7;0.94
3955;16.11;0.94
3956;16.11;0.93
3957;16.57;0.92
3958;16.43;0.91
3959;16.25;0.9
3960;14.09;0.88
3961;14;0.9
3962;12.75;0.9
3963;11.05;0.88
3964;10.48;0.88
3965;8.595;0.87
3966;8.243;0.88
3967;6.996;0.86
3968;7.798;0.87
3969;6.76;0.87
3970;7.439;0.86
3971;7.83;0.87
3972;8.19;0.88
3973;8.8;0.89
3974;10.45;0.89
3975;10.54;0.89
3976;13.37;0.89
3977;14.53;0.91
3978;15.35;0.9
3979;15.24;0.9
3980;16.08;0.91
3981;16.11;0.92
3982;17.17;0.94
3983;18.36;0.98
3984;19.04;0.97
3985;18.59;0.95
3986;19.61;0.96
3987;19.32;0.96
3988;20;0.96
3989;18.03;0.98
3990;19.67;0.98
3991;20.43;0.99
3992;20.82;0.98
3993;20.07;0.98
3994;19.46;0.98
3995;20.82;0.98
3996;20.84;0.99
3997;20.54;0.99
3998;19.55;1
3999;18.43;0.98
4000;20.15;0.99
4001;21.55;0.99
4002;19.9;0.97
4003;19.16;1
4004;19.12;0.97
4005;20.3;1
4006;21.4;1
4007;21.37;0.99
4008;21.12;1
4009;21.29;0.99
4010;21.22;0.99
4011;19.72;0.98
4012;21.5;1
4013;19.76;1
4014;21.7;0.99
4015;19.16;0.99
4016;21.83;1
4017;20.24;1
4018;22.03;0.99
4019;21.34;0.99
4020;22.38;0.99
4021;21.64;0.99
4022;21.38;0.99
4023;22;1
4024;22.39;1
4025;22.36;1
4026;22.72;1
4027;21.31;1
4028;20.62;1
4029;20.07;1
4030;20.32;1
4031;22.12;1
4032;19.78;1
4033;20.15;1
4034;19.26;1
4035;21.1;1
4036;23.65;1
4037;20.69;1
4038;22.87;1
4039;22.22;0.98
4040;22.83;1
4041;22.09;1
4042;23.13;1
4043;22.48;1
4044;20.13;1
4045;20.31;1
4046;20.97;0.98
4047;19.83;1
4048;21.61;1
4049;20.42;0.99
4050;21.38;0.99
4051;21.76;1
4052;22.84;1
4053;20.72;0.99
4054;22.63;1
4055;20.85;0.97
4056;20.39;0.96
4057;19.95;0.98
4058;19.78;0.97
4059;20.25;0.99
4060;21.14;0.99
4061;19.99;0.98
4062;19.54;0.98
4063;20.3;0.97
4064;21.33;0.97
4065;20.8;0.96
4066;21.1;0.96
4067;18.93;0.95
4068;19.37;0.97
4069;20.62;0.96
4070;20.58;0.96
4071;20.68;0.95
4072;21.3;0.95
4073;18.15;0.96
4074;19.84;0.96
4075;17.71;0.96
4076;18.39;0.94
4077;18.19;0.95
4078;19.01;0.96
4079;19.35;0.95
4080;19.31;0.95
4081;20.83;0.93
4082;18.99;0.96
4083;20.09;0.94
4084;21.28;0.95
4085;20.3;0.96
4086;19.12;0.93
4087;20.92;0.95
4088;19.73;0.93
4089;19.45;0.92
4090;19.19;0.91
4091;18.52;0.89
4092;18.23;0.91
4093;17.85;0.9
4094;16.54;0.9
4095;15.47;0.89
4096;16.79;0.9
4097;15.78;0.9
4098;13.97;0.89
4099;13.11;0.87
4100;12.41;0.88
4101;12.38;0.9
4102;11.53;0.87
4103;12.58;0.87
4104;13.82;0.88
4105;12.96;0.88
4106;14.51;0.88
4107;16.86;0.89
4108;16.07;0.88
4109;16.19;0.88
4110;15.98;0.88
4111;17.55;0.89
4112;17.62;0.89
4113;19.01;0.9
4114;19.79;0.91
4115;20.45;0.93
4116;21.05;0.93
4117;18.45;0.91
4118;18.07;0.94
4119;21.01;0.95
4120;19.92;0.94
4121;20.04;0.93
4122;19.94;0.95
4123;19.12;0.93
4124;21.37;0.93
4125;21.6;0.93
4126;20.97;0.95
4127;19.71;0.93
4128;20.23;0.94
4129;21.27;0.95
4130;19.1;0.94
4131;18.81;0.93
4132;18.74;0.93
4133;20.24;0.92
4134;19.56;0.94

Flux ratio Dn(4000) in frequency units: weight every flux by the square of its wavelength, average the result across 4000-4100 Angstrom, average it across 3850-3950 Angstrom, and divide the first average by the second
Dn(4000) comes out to 1.41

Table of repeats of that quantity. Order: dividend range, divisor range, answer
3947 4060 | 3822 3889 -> 1.45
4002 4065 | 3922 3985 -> 1.56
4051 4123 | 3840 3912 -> 1.37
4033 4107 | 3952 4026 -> 1.16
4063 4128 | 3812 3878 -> 1.47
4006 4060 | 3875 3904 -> 1.69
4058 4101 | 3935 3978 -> 1.48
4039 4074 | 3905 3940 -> 1.41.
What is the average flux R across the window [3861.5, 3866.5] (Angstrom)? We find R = 17.1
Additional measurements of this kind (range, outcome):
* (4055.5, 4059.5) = 20.1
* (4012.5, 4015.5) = 20.2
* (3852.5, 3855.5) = 16.6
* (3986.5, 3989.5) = 19.1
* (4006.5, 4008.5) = 21.2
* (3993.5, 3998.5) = 20.2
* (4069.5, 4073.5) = 20.2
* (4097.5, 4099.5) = 13.5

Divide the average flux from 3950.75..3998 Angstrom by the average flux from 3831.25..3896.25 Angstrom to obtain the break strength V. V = 1.1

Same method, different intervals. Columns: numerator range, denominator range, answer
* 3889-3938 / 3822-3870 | 1.11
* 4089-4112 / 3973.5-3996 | 0.89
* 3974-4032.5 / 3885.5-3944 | 1.29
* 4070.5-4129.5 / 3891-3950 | 1.14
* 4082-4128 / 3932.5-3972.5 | 1.31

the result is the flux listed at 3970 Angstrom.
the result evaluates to 7.439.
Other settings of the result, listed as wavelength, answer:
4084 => 21.28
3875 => 15.64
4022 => 21.38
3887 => 9.354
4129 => 21.27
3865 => 18.24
